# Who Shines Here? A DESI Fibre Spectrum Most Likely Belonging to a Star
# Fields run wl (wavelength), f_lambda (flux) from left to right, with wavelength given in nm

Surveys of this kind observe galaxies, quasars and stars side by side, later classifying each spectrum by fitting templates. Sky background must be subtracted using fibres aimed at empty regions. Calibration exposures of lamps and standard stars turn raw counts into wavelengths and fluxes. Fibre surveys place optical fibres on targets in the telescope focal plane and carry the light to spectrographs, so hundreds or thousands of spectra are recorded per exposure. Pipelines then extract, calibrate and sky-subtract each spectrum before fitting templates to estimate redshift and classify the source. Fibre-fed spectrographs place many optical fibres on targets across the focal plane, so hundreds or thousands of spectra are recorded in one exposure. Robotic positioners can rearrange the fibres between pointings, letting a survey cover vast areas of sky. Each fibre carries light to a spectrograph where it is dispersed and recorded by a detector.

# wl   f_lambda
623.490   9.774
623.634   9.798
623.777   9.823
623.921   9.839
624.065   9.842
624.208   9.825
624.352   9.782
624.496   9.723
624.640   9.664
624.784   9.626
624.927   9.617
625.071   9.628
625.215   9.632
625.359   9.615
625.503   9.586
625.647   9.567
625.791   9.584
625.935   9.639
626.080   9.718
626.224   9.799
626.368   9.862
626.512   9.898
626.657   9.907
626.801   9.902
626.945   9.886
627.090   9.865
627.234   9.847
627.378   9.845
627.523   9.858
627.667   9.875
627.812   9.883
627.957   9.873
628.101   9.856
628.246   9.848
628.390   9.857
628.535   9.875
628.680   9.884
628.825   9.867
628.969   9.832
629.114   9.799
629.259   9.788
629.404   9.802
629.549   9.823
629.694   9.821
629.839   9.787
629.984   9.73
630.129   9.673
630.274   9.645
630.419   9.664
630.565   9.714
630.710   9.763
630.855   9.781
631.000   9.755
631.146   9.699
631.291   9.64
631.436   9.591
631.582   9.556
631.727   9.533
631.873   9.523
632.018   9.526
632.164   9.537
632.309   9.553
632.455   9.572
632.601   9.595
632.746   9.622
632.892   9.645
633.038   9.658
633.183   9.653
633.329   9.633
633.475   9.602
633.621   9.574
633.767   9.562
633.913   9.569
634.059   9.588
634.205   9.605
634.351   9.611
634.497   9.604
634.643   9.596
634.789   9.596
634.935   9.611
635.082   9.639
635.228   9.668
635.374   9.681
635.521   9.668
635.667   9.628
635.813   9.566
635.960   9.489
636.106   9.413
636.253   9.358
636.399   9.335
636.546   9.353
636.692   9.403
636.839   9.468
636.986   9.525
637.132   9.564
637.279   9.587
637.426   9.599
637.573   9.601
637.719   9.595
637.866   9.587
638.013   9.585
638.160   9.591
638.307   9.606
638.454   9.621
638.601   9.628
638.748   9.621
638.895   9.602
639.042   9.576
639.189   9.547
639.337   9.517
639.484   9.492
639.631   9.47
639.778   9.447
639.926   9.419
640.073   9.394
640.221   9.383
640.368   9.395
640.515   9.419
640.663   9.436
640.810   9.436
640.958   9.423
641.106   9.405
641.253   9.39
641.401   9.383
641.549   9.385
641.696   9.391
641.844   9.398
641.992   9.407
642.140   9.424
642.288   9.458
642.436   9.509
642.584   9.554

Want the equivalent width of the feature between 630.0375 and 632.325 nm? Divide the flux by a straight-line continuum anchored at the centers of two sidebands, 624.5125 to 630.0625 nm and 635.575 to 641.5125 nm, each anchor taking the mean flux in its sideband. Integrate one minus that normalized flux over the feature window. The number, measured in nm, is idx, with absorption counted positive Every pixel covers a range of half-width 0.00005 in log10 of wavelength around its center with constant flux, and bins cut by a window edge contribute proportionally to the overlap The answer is 0.01 nm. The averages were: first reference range 9.78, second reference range 9.5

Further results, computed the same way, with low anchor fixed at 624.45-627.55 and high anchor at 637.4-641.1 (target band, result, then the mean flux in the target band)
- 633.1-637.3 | 0.01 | 9.56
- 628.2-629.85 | -0.02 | 9.83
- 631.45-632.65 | 0.01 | 9.54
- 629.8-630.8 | 0.00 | 9.71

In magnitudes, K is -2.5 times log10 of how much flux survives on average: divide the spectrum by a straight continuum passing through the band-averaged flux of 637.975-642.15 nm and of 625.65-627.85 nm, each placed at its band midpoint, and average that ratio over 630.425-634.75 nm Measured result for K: 0.01 mag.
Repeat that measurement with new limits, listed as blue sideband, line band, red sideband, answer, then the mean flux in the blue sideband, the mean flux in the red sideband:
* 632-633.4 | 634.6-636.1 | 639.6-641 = -0.008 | 9.6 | 9.42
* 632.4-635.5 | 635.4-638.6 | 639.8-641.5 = -0.002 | 9.61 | 9.4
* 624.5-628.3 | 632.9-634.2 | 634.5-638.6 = 0.001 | 9.76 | 9.56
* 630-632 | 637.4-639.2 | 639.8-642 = -0.015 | 9.66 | 9.4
